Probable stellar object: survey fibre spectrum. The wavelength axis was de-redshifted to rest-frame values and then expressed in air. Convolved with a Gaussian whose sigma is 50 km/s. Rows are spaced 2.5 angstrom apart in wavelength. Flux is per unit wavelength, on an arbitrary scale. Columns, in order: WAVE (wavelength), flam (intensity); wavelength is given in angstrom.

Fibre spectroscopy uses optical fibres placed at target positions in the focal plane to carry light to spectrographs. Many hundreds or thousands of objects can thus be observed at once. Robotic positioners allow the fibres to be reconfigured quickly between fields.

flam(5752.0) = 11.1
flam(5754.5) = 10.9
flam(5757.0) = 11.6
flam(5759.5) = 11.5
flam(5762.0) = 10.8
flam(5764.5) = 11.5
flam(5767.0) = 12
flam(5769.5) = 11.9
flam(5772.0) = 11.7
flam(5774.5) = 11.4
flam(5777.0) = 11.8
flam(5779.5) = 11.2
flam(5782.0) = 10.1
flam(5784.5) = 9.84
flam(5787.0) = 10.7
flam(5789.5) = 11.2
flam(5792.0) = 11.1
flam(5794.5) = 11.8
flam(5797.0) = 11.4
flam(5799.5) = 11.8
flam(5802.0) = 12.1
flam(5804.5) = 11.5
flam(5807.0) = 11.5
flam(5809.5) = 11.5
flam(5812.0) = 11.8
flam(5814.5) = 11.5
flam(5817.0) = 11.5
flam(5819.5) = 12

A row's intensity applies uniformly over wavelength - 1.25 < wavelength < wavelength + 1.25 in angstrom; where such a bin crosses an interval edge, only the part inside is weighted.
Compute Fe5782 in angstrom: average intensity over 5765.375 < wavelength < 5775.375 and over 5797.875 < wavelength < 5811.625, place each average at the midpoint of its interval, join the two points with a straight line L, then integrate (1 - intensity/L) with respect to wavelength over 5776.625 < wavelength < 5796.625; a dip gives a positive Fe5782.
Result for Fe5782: 1.3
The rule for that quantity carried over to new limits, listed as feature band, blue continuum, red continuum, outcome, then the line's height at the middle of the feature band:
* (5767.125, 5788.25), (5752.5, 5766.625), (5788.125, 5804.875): 0.5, 11.4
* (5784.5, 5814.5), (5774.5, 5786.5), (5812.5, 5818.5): -0.6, 11.2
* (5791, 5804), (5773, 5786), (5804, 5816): -0.4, 11.3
